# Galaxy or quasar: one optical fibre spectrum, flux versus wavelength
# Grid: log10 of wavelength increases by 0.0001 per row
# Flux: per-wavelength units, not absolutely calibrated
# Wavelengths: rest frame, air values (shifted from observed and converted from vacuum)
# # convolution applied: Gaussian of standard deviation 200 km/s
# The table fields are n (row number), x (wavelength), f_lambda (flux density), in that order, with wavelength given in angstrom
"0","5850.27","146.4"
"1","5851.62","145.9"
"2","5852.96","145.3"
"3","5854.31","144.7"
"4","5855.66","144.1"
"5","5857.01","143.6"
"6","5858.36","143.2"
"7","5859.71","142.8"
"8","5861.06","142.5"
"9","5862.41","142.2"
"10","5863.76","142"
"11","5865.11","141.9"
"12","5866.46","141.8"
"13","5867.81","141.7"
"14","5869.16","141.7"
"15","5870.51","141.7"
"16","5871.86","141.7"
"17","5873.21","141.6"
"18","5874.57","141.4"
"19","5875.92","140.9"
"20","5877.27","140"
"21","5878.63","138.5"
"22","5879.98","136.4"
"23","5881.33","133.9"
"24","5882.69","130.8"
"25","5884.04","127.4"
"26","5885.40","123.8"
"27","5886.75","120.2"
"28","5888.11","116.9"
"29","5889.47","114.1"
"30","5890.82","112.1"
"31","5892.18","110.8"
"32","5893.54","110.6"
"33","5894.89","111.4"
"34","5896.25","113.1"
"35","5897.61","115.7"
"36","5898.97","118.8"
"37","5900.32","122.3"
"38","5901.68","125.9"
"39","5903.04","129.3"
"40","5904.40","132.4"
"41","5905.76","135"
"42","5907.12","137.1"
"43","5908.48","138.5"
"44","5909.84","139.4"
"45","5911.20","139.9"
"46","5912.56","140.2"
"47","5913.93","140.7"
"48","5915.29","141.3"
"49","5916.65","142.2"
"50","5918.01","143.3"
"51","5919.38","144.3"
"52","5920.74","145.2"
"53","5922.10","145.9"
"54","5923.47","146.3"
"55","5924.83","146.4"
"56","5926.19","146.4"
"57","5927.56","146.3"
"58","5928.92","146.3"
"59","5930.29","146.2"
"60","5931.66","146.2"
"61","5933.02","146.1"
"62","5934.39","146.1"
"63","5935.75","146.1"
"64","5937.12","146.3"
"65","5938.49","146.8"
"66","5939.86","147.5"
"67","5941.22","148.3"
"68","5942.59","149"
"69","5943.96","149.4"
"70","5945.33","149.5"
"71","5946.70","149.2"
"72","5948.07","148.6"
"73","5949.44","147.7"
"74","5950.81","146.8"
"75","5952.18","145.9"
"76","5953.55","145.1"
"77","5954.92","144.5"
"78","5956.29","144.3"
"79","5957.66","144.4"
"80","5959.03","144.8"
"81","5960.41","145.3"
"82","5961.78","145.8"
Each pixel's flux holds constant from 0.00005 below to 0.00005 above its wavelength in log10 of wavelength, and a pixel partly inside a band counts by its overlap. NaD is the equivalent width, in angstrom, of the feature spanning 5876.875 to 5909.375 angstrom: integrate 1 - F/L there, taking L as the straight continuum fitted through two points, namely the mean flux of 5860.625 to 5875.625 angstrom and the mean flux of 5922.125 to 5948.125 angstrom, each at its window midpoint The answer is 4.3 angstrom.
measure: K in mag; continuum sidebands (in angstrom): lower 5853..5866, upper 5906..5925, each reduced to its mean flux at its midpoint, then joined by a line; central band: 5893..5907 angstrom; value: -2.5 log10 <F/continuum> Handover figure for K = 0.16 mag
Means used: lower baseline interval 143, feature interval 122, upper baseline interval 142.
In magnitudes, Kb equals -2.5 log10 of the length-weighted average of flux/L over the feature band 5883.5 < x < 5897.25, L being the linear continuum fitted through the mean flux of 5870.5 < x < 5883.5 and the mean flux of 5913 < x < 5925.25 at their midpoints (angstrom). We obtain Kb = 0.206 mag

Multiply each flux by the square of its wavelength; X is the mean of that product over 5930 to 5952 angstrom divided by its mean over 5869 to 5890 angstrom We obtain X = 1.1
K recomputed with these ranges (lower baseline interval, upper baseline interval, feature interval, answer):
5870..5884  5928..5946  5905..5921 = 0.024 mag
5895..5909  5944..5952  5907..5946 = -0.054 mag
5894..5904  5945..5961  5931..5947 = -0.062 mag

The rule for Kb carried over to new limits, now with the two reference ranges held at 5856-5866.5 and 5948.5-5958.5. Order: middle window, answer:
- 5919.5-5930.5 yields -0.010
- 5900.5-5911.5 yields 0.079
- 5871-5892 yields 0.103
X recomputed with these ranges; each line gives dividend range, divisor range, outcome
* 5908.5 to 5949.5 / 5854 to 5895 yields 1.11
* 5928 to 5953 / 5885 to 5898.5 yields 1.31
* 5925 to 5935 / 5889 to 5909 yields 1.21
